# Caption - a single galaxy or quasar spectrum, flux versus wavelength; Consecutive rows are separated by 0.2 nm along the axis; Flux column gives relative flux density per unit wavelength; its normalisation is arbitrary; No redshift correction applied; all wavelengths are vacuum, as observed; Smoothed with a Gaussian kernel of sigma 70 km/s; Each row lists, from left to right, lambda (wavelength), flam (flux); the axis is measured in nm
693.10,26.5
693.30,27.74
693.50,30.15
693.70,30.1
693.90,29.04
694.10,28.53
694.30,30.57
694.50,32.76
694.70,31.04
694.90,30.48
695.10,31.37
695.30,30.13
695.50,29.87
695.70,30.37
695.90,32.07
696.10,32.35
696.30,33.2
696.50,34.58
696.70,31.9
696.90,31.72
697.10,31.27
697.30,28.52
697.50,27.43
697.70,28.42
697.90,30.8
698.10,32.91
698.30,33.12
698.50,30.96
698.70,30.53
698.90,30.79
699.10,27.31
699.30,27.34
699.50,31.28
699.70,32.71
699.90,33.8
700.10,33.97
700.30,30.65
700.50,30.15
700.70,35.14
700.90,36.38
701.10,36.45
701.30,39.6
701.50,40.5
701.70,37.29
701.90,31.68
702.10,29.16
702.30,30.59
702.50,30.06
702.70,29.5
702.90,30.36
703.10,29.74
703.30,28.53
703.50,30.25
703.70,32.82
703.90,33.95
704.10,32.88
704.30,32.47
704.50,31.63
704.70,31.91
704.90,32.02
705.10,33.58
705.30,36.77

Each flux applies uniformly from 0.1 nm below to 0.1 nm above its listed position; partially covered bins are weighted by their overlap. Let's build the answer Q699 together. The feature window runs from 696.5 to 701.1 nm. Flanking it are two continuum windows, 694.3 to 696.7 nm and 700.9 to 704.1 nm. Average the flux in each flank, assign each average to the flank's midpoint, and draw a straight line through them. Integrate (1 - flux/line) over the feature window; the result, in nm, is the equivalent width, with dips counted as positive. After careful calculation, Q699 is 0.11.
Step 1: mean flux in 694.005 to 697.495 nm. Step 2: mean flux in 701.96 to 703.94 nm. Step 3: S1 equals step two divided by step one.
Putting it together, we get 0.98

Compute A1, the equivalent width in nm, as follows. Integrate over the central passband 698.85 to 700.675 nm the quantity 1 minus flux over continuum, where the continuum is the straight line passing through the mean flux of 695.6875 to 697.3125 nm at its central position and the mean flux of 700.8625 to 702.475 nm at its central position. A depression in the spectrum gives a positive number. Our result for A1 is 0.15 nm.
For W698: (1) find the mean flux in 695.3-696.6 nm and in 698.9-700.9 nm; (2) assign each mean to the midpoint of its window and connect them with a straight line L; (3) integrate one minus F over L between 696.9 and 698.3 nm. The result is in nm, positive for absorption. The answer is 0.07 nm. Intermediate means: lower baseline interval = 31.9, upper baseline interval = 31.6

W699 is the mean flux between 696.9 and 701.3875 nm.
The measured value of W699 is 31.8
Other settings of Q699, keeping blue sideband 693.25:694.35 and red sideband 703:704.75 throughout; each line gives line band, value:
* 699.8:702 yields -0.29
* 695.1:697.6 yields -0.10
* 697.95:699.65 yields -0.01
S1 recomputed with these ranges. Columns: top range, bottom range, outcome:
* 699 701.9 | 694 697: 1.07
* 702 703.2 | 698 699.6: 0.98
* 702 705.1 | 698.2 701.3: 0.96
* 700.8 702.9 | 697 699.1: 1.12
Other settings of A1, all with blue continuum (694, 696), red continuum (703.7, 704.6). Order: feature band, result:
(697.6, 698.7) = 0.01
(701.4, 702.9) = -0.01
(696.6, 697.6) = 0.03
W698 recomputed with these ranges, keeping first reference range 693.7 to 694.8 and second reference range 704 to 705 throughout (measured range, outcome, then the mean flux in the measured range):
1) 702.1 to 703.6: 0.10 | 29.8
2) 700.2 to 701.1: -0.06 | 33.5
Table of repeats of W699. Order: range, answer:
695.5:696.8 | 32.2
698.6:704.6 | 32.3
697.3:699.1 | 30.3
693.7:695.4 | 30.5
